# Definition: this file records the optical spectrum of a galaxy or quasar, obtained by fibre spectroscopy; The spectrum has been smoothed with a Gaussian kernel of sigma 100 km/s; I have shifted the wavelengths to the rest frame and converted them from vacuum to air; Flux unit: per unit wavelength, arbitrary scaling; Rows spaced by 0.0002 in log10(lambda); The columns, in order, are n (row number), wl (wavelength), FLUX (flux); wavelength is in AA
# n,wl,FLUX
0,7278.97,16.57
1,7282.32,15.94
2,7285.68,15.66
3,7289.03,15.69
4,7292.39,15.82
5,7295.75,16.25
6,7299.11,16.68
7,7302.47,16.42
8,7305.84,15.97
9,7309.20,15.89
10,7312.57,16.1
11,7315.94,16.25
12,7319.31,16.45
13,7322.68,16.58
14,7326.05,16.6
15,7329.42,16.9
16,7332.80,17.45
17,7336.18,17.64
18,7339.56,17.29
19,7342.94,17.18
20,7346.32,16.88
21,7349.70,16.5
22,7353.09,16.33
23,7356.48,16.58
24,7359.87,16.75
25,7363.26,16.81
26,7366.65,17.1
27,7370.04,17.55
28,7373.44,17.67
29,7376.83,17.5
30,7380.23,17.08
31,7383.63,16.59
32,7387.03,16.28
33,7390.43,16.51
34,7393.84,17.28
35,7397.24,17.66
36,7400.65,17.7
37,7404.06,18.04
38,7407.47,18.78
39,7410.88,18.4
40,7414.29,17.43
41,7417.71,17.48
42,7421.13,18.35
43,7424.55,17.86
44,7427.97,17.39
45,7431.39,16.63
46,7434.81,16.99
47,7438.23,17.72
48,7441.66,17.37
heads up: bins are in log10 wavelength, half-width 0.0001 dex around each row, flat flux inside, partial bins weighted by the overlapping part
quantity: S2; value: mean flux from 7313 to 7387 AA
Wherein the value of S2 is 16.9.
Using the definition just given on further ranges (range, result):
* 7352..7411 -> 17.2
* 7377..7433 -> 17.5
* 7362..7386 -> 17.2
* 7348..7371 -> 16.8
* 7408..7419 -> 17.9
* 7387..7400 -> 17.1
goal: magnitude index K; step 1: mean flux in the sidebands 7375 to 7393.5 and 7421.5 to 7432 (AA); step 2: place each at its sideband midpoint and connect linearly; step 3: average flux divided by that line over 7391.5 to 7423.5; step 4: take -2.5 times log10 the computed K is -0.04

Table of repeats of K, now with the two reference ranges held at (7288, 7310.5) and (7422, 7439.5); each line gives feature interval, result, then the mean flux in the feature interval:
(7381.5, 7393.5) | 0.02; 16.6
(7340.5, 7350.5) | -0.02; 16.9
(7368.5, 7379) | -0.05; 17.6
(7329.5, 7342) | -0.06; 17.4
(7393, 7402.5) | -0.03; 17.6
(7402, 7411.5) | -0.08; 18.4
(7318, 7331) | -0.02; 16.6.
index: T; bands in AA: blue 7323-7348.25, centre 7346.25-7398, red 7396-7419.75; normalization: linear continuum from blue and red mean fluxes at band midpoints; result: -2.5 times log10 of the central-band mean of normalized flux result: 0.04 mag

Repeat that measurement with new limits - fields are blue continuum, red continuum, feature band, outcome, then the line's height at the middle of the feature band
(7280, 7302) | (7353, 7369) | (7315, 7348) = -0.03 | 16.5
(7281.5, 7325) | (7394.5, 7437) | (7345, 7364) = 0.02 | 16.9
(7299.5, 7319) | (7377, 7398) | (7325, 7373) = -0.03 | 16.6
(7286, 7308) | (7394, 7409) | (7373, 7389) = 0.04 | 17.6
